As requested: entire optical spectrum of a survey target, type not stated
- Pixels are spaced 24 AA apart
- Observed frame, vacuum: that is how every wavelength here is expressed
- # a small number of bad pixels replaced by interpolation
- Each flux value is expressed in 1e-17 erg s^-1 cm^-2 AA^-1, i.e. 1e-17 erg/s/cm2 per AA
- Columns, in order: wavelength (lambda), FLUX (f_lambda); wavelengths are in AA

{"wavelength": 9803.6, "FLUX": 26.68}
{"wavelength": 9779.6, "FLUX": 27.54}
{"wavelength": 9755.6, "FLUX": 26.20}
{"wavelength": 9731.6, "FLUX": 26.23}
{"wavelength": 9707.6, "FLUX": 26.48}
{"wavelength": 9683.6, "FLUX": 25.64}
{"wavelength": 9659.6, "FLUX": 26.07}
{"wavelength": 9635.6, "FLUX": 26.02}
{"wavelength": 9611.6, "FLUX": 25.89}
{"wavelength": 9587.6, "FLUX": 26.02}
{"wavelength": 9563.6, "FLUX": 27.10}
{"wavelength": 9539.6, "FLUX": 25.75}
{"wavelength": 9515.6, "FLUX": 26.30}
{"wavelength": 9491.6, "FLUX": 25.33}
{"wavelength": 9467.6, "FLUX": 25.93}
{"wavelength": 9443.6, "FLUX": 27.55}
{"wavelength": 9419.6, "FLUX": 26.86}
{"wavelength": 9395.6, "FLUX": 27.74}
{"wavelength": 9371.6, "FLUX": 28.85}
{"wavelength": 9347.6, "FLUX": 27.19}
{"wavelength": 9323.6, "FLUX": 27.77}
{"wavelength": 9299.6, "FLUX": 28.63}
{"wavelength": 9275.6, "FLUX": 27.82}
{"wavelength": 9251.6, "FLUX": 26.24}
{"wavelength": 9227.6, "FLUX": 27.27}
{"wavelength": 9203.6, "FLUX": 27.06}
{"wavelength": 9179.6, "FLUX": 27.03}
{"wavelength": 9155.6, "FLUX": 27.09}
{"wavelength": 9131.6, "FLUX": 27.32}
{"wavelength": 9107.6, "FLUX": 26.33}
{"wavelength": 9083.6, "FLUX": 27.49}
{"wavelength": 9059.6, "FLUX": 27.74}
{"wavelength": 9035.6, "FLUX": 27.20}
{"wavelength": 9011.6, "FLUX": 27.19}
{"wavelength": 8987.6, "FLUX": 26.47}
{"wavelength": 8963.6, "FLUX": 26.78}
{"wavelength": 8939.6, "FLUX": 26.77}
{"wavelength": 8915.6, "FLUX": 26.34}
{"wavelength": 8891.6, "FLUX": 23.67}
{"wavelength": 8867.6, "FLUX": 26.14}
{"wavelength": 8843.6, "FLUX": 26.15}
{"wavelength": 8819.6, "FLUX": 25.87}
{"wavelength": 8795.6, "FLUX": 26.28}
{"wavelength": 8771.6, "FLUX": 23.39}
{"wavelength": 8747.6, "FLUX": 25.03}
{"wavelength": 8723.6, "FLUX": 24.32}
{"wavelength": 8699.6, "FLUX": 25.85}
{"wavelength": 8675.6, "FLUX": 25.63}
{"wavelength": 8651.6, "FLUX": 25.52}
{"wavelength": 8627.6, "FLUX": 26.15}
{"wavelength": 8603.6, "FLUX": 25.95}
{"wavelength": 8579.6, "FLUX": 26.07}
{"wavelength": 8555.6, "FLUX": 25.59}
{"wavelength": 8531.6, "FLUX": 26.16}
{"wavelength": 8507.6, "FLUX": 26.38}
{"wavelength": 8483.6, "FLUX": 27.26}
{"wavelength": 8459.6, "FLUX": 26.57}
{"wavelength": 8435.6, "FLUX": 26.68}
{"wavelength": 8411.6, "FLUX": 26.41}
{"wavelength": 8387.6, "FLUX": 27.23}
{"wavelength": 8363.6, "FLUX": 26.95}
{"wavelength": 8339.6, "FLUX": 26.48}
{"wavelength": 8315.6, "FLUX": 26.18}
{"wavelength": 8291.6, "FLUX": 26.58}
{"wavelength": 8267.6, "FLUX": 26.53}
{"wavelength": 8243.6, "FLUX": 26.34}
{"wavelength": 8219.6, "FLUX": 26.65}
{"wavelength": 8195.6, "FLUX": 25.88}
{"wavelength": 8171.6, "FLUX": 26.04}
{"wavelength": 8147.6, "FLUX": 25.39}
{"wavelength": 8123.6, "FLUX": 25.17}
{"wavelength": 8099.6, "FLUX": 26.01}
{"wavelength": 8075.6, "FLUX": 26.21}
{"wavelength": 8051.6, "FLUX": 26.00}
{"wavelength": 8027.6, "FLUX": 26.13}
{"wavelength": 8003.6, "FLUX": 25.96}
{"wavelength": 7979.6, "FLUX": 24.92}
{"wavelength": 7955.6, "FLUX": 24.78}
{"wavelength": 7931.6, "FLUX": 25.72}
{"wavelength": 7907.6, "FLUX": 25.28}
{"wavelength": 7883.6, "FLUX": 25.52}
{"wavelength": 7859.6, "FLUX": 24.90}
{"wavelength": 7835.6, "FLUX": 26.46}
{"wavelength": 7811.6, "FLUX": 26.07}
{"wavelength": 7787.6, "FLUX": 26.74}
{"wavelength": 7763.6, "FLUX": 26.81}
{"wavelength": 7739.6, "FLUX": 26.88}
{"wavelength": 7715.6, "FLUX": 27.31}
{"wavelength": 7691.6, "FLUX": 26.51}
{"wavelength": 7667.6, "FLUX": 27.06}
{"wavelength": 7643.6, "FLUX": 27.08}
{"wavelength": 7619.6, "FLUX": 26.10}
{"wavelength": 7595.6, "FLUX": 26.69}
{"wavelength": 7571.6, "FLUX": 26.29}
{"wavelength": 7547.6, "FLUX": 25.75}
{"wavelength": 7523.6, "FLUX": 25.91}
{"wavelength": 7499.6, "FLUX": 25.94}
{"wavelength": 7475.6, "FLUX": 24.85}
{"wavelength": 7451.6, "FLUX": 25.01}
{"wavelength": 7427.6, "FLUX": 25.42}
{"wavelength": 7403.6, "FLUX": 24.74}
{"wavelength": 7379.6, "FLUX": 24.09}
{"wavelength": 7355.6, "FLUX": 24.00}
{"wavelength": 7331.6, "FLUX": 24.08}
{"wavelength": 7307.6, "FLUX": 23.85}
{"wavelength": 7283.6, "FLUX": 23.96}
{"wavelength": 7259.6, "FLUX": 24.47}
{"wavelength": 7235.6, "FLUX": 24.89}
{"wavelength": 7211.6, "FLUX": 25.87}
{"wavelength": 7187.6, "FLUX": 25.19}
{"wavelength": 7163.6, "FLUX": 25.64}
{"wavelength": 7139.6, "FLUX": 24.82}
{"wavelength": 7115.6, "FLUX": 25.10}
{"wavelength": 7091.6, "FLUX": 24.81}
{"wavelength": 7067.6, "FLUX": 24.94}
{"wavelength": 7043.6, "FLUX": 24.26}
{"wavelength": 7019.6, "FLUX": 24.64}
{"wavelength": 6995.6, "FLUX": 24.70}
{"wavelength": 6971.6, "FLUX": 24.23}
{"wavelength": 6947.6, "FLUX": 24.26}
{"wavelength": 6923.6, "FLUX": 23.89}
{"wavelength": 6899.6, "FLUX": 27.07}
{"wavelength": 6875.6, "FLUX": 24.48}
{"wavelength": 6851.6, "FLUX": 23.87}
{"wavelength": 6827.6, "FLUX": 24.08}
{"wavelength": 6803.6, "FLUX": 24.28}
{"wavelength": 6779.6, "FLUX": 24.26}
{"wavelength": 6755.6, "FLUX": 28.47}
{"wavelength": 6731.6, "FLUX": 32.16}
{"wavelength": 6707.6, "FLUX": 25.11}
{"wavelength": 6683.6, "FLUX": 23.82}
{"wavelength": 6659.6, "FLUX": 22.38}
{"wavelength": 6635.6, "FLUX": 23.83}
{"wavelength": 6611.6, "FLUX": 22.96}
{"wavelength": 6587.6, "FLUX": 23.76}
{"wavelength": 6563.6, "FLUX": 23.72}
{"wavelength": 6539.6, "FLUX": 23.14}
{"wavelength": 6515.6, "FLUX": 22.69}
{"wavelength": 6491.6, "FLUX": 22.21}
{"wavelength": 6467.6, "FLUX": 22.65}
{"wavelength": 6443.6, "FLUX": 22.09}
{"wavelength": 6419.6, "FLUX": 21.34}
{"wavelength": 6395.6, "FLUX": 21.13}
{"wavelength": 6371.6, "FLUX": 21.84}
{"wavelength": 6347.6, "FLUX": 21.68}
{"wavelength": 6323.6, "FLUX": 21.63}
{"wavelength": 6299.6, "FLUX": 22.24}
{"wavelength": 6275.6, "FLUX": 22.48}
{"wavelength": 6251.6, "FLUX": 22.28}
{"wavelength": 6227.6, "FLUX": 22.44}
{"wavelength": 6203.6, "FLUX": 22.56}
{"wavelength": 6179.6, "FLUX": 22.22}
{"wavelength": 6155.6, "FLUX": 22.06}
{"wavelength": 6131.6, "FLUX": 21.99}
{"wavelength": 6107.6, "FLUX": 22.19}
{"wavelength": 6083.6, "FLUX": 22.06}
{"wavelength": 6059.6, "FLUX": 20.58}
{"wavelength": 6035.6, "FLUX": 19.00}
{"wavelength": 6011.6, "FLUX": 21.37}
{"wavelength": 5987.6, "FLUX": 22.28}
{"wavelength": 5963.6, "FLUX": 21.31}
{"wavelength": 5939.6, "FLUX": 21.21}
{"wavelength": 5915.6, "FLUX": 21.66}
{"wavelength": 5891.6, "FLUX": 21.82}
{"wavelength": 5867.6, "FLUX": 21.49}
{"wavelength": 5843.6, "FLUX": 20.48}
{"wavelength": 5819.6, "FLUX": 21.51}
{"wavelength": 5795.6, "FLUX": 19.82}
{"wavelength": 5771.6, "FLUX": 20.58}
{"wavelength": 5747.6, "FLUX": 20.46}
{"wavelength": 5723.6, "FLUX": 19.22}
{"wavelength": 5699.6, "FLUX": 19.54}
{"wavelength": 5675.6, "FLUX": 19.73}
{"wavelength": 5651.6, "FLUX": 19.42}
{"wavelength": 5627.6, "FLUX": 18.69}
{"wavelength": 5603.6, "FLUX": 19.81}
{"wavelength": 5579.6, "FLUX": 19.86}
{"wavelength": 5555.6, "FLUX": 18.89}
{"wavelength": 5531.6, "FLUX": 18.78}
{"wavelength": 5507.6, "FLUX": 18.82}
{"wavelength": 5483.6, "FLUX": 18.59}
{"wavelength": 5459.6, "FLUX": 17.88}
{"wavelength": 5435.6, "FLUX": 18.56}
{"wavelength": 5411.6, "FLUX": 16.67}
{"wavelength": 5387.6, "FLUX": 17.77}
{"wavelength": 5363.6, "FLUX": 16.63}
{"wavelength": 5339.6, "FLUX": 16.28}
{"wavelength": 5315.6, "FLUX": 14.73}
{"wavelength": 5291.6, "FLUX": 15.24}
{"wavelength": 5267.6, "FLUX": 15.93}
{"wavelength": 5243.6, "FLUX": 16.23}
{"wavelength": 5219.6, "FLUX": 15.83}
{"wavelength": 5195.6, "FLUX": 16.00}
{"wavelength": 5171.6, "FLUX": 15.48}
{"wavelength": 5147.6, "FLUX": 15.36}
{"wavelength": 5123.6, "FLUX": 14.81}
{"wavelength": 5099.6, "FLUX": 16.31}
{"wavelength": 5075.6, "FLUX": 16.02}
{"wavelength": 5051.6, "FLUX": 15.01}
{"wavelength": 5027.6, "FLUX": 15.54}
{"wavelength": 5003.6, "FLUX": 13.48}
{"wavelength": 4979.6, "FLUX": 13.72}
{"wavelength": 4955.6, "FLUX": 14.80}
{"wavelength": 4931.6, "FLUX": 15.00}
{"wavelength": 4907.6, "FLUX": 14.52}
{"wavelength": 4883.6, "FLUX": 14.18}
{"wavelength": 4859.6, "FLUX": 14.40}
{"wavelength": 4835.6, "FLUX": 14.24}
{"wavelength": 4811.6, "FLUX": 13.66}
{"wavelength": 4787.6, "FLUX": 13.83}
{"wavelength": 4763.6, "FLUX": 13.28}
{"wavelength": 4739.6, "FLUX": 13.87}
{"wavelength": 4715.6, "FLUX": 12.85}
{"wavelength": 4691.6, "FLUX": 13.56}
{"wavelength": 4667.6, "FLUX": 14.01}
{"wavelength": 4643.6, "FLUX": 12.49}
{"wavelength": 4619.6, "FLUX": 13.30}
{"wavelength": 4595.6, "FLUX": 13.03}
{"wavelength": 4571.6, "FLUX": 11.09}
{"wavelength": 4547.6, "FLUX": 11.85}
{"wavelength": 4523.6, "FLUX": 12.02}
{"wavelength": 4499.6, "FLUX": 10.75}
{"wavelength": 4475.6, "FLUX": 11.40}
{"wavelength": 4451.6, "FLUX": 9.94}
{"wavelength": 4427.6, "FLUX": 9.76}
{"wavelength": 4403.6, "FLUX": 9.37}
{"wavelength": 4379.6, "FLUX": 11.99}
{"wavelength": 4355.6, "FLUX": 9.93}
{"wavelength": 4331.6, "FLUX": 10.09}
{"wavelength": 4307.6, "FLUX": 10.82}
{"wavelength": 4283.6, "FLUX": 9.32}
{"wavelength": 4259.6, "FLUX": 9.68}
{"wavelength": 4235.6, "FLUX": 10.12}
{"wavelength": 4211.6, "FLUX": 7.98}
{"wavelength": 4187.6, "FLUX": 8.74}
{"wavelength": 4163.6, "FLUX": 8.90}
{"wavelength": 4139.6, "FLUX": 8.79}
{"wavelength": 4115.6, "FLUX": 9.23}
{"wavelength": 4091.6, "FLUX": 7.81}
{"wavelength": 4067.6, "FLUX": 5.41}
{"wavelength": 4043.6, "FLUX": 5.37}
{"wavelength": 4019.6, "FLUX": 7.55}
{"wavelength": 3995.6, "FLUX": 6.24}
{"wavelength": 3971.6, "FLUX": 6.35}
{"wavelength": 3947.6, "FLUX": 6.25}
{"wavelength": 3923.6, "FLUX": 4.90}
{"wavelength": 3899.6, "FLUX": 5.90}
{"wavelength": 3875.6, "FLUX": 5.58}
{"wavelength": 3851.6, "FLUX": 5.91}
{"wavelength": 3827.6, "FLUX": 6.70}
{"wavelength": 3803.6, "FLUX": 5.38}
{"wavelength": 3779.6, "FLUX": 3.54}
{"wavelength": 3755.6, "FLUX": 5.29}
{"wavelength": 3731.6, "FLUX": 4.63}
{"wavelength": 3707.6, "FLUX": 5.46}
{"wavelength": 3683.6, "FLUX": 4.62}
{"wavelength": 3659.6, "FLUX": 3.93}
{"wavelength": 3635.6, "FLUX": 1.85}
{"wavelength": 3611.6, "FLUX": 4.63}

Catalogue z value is 0.026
